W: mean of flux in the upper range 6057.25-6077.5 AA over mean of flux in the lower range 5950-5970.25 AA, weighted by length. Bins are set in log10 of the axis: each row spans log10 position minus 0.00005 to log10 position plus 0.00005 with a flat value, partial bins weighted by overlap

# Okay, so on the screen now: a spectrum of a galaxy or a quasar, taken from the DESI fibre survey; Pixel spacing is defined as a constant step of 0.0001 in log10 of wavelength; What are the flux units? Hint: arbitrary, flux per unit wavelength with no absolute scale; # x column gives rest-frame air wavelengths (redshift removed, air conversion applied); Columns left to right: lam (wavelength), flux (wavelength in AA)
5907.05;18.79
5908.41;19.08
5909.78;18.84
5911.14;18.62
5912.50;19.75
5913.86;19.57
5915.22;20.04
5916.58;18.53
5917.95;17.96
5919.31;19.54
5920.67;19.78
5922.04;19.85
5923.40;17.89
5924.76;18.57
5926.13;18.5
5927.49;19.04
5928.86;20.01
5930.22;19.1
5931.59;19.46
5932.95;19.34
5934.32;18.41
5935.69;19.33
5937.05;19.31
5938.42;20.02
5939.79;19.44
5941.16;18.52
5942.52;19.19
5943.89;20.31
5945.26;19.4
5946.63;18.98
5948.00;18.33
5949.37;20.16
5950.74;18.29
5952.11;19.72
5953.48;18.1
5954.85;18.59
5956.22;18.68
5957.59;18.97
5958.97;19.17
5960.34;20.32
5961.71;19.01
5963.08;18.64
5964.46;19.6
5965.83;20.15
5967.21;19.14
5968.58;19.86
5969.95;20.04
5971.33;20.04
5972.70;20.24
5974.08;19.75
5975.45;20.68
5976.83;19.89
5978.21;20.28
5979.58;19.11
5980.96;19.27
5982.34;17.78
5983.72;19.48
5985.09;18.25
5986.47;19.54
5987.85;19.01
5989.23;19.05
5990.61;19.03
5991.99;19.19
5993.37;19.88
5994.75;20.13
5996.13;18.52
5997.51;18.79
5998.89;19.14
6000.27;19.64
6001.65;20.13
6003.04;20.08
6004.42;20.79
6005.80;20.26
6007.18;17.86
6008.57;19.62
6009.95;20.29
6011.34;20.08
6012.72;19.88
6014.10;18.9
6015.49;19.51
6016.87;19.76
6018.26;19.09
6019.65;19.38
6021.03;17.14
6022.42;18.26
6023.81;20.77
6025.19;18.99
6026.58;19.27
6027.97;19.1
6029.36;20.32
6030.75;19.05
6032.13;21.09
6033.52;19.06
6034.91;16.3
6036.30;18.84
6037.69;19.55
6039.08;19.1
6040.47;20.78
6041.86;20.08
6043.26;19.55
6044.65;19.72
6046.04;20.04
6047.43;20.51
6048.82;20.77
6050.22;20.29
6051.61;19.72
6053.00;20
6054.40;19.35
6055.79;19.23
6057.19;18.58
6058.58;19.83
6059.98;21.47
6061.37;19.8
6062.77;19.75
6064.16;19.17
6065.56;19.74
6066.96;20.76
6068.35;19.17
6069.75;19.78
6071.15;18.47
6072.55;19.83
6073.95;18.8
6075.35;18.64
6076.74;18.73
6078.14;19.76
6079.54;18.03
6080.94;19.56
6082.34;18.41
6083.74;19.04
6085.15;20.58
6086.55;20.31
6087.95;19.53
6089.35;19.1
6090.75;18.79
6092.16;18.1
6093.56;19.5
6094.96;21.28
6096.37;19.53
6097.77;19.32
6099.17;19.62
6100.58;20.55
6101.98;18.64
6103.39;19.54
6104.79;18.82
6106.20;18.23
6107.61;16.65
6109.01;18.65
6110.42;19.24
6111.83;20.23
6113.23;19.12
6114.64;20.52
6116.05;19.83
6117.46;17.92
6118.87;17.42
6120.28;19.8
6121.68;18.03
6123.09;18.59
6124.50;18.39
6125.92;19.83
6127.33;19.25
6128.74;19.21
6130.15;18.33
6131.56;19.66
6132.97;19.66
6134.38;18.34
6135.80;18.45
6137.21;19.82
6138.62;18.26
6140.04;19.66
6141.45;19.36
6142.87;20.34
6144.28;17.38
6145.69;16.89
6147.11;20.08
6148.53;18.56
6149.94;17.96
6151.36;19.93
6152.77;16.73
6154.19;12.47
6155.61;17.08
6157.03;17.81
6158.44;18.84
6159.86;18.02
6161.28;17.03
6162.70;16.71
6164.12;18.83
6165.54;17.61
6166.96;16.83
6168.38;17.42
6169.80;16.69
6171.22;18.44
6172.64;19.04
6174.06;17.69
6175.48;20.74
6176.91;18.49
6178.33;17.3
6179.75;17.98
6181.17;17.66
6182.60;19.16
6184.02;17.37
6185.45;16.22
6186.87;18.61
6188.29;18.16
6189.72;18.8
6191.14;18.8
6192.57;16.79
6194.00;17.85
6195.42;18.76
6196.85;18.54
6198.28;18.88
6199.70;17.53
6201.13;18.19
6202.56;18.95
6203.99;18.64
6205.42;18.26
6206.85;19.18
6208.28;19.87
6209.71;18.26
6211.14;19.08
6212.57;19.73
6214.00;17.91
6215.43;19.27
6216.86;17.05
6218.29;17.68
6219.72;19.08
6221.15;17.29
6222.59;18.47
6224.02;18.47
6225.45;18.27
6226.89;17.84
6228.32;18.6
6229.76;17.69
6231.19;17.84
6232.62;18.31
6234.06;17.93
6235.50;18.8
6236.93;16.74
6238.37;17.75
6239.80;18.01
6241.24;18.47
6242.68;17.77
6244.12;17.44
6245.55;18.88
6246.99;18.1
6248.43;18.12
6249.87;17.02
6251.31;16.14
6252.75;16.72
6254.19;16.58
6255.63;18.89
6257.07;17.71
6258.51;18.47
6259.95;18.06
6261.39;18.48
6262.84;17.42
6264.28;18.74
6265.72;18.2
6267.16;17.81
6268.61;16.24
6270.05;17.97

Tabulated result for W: 1.02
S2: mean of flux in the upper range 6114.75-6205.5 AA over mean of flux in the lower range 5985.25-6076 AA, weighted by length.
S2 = 0.94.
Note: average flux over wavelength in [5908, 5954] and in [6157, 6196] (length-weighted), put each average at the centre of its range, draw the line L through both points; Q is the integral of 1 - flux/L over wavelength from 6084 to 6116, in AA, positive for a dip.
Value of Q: -1.76 AA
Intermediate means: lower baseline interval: 19.1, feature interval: 19.4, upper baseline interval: 18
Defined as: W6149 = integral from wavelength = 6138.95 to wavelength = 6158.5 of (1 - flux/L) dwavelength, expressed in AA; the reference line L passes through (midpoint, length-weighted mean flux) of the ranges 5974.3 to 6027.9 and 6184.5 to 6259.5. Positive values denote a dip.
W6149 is 0.5 AA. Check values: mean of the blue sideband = 19.4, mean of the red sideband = 18.1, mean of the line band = 18.1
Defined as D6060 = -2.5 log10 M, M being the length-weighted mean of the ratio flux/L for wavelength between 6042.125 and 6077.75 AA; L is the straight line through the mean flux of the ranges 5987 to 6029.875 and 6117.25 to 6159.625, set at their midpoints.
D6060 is -0.036 mag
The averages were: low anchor 19.4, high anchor 18.5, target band 19.7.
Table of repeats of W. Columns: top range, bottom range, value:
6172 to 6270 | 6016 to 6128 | 0.94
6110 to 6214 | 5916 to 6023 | 0.95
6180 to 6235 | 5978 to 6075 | 0.94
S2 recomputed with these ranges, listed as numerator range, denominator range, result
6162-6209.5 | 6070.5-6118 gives 0.95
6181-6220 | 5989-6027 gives 0.95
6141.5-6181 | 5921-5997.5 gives 0.93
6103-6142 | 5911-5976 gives 0.98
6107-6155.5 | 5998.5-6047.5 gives 0.96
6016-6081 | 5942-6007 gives 1.00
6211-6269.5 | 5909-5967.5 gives 0.94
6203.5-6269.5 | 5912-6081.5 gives 0.93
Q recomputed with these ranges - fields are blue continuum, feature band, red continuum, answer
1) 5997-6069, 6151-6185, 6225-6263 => 1.41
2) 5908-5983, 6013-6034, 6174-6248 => -0.39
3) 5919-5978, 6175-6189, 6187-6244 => 0.22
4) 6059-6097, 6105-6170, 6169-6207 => 1.40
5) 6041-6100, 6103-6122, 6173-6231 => 0.31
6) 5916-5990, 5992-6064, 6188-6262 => -2.34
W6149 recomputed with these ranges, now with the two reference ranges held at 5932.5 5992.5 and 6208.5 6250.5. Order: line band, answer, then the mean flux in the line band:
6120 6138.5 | -0.39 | 19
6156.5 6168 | 0.47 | 17.7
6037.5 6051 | -0.78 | 20.1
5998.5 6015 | -0.53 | 19.7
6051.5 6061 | -0.42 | 19.7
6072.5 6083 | -0.06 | 18.9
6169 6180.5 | 0.07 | 18.3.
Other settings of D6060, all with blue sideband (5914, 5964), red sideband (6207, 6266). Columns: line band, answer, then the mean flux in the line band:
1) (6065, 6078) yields -0.039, 19.3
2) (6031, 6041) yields -0.025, 19.2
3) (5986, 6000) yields -0.017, 19.2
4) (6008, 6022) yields -0.027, 19.3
